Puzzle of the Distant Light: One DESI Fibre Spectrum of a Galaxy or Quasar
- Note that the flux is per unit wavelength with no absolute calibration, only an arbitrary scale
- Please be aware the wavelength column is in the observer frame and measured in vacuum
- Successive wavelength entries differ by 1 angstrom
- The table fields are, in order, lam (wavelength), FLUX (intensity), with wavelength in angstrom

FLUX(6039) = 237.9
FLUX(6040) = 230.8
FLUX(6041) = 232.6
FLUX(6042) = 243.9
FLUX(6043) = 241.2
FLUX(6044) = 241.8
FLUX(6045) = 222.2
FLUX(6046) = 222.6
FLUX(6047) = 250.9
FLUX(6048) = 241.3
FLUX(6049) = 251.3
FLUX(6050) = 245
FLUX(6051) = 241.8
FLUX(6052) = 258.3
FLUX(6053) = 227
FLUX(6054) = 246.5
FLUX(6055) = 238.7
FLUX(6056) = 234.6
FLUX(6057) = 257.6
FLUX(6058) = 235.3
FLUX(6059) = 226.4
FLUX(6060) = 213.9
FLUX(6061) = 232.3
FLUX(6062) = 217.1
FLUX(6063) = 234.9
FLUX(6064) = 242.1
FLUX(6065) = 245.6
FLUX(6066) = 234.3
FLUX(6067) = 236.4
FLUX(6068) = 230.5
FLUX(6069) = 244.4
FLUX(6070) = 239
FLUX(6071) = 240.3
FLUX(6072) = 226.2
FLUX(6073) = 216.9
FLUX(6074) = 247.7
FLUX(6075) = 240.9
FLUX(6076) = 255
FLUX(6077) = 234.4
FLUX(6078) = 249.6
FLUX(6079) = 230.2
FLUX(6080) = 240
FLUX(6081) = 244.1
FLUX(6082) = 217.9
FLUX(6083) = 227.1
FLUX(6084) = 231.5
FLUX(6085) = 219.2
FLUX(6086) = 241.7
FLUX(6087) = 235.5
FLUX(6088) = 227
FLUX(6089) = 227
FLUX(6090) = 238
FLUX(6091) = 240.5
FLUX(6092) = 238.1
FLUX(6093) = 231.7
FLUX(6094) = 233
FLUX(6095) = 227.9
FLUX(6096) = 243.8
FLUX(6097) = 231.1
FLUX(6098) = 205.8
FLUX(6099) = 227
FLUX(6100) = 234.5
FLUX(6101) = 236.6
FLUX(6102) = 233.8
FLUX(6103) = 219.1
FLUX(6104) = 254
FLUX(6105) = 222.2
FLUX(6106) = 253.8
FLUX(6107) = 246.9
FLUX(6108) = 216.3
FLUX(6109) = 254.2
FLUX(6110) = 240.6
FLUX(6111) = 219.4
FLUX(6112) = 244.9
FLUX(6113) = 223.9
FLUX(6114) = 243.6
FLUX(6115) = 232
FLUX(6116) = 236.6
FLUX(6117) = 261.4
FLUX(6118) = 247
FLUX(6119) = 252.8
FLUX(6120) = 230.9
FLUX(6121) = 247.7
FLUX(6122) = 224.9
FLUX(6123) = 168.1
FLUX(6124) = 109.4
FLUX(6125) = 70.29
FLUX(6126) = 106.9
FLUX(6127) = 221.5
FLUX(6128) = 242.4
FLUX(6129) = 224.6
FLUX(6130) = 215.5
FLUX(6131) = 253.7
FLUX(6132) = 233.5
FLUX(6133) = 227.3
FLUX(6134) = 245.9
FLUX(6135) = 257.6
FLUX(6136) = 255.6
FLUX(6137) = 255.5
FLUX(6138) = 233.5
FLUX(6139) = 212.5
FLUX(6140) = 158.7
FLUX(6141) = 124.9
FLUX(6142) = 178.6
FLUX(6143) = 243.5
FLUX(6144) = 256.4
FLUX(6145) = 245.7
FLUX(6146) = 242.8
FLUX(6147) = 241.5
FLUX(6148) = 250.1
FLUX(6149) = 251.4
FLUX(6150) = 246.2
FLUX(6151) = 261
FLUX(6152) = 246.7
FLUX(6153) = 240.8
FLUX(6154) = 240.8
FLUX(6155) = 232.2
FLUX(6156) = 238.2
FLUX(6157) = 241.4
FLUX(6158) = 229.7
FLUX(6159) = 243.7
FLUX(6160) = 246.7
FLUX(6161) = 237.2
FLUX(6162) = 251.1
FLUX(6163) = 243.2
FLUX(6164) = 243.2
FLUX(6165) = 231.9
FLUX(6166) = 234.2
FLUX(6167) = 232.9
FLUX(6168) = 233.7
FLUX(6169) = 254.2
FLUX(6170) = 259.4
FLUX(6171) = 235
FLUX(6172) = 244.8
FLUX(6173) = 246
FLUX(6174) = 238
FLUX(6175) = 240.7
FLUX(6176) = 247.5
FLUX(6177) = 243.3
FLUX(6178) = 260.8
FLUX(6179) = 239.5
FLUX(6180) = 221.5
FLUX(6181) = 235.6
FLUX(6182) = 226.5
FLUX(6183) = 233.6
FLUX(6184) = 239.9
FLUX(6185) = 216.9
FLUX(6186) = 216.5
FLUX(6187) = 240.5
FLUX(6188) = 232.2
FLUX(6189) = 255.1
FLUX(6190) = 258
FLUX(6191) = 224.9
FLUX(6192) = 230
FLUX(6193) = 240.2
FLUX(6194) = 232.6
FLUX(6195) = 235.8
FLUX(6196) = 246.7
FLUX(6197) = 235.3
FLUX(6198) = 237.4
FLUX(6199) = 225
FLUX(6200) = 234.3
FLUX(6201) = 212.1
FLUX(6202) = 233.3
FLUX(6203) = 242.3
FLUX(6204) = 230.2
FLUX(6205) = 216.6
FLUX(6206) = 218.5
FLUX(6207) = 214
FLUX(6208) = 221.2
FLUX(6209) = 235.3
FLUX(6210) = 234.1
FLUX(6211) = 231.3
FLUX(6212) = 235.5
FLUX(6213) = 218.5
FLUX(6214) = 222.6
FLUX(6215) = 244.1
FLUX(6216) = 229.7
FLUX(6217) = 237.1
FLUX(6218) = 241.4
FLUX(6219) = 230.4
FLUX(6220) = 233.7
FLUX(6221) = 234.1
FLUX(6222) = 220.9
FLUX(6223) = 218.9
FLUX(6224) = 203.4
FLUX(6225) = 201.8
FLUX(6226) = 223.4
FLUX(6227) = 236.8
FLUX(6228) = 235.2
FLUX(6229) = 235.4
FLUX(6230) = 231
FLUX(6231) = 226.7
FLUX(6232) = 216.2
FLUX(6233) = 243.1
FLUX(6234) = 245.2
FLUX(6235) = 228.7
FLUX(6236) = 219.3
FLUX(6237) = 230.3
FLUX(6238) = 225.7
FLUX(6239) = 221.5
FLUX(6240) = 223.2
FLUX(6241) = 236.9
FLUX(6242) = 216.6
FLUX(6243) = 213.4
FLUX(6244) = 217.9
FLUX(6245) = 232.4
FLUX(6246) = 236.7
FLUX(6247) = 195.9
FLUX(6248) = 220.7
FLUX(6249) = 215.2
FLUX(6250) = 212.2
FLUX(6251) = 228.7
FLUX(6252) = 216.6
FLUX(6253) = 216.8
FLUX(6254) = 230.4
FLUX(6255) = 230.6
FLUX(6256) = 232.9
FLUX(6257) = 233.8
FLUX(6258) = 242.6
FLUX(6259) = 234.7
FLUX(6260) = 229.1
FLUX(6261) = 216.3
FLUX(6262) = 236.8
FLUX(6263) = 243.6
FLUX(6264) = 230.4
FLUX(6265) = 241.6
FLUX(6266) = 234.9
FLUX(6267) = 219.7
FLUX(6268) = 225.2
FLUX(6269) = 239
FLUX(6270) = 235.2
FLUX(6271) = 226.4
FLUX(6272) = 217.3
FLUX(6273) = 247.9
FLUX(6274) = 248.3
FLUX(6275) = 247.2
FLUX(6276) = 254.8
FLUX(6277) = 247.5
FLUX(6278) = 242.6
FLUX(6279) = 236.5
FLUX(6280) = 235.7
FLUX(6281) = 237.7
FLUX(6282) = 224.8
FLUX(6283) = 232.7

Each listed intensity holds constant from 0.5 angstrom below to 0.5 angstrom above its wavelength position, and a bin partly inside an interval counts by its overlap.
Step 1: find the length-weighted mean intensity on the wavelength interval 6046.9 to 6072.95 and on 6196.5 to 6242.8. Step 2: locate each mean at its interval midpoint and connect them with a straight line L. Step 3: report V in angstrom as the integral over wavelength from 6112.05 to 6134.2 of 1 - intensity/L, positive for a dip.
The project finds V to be 1.8 angstrom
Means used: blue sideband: 238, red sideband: 228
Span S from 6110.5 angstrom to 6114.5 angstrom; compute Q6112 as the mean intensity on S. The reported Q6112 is 233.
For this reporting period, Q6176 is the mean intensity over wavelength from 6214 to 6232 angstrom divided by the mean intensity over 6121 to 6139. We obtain 1.09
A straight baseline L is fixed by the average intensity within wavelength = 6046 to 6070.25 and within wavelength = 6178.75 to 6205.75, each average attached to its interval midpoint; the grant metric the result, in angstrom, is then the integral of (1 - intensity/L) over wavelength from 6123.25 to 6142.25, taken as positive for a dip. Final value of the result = 2.7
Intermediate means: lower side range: 238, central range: 201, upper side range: 233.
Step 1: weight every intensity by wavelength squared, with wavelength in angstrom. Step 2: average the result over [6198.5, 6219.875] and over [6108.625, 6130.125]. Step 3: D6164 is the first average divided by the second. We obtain 1.1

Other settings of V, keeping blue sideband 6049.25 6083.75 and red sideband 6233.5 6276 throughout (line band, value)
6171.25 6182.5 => -0.4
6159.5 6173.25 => -0.6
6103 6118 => -0.2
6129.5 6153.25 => 0.1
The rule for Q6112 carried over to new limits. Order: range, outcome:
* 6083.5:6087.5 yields 232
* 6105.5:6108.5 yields 239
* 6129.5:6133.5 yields 232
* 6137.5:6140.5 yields 202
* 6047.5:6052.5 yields 248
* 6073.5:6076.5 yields 248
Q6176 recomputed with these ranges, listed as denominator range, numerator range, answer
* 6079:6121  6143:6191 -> 1.03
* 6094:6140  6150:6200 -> 1.06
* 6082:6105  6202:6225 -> 0.98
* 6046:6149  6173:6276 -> 1.00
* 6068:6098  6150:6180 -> 1.03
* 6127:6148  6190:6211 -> 1.01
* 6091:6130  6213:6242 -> 1.02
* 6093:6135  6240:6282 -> 1.03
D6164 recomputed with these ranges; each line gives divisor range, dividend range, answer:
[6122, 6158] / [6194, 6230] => 1.07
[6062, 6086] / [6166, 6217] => 1.03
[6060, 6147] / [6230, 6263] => 1.04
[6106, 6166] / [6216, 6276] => 1.04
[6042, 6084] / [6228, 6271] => 1.02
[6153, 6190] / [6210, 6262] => 0.97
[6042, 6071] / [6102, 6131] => 0.94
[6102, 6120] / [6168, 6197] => 1.02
